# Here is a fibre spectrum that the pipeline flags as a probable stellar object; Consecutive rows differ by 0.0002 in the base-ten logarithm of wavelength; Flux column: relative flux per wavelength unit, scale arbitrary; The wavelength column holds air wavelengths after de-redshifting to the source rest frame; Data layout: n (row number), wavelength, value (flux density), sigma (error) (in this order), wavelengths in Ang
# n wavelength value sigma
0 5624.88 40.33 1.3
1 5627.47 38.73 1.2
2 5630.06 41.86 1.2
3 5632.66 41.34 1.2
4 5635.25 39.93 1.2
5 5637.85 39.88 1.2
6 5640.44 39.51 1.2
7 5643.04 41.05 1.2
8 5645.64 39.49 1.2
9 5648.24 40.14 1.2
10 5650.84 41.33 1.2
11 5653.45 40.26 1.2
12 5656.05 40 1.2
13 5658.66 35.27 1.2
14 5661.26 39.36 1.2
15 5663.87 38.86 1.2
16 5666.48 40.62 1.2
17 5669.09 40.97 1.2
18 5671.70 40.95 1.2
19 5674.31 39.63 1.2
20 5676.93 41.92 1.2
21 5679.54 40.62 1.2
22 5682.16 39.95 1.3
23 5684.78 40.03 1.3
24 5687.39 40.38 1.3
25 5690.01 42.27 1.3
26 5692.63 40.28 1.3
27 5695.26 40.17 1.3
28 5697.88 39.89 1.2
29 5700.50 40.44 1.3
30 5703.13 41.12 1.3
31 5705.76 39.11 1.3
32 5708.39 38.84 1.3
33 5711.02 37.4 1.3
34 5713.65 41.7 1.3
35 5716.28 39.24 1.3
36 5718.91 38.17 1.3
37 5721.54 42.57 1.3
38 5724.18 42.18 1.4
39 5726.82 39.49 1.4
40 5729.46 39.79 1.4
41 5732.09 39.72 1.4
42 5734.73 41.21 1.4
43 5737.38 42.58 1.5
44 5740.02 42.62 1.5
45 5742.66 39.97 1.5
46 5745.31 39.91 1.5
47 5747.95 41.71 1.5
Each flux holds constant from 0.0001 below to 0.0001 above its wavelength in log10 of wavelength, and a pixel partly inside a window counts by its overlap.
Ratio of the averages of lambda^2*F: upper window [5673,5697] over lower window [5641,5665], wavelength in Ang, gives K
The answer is 1.04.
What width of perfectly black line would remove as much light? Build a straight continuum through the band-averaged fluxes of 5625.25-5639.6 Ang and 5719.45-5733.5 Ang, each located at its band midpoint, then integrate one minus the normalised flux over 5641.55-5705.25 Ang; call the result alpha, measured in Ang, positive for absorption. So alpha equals 0.4 Ang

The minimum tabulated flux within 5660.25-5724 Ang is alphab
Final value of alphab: 37.4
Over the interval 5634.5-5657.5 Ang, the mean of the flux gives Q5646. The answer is 40.1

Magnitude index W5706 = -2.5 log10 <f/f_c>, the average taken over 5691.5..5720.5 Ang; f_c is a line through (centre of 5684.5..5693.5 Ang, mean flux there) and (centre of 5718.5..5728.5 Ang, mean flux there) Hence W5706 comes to 0.031 mag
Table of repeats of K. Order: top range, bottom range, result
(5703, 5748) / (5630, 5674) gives 1.04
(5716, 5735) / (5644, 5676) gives 1.04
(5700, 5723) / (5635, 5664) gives 1.03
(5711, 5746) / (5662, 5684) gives 1.02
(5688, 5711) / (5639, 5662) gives 1.03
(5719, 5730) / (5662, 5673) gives 1.03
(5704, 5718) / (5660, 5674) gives 0.99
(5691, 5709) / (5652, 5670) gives 1.03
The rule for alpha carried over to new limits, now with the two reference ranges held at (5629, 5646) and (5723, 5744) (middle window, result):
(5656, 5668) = 0.5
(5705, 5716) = 0.4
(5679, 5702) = 0.2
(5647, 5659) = 0.2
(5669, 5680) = 0.0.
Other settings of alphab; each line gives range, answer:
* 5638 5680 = 35.27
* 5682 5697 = 39.95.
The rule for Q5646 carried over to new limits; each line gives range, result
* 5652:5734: 40.1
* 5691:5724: 40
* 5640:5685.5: 40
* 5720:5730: 41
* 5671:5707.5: 40.5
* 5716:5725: 40.6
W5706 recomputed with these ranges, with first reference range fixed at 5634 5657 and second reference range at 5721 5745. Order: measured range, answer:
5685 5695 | -0.005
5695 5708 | 0.018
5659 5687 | 0.008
